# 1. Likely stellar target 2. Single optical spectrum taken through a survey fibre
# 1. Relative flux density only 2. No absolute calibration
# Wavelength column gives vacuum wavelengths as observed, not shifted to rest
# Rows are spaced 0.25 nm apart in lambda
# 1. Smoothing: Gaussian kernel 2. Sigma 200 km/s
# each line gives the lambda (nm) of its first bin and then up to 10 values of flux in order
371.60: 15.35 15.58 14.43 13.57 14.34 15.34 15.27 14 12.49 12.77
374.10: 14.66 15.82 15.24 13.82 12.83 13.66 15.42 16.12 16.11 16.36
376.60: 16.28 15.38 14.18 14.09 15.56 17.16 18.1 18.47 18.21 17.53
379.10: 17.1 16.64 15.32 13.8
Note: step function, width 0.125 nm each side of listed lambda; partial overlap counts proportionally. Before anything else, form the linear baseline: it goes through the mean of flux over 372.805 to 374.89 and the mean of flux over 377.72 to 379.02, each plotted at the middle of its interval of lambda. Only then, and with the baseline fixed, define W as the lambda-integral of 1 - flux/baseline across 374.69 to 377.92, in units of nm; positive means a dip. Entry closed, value 0.23 nm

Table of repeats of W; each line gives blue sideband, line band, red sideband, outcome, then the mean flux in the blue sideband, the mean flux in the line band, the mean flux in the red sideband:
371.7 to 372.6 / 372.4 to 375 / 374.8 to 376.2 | 0.05 nm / 14.5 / 14.3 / 14.7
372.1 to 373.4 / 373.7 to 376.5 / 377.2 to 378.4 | 0.12 nm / 14.5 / 14.8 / 16.5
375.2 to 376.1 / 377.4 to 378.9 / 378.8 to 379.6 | -0.09 nm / 15.1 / 17.3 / 16.8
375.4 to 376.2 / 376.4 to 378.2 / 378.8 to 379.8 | 0.02 nm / 15.7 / 15.8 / 16.4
